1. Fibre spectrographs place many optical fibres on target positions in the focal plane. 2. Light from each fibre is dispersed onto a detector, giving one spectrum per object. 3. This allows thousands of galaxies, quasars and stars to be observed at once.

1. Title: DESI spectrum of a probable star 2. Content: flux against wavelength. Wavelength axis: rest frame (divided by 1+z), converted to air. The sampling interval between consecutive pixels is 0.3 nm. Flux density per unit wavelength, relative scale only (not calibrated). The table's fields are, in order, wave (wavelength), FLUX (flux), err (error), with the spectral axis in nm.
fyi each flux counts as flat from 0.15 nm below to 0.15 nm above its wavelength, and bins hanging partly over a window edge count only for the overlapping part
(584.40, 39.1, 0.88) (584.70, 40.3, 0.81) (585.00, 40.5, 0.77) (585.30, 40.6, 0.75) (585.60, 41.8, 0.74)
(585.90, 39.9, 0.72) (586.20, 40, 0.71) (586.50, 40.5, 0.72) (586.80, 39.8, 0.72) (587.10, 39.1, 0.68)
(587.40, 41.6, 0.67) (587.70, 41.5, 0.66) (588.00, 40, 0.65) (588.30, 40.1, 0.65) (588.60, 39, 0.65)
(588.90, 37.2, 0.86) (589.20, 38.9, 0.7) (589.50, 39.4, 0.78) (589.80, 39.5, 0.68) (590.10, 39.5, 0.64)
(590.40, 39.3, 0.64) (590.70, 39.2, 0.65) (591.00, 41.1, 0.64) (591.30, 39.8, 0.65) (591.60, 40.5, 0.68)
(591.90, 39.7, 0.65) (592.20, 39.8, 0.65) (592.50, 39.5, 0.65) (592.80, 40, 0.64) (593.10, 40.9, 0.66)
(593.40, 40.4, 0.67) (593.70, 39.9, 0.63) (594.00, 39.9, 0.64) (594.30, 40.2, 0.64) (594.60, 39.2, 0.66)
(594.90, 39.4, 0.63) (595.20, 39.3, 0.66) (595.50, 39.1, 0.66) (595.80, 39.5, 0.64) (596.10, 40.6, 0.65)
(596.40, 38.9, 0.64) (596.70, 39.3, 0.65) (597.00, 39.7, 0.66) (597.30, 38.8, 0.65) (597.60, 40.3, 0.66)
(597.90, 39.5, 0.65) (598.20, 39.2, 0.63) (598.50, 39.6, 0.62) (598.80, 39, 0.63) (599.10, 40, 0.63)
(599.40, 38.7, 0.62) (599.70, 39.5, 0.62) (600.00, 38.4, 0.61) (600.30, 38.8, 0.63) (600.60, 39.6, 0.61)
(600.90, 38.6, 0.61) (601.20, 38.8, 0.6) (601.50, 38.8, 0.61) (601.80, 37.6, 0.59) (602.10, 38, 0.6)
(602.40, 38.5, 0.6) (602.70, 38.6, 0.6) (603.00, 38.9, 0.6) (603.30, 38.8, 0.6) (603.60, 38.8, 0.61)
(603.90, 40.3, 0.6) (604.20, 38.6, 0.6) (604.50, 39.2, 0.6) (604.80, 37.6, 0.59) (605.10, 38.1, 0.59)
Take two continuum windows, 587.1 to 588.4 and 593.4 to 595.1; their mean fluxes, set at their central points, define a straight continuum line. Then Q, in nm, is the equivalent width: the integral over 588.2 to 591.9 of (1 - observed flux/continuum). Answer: 0.079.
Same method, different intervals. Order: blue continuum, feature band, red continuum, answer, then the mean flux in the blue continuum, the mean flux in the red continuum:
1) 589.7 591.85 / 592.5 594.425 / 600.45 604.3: -0.03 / 39.8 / 38.8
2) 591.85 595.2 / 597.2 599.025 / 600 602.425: -0.02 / 39.9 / 38.6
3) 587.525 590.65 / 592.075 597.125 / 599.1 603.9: -0.08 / 39.4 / 38.8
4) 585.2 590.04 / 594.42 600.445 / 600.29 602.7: -0.06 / 39.9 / 38.6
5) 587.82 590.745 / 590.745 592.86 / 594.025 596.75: -0.04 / 39.2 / 39.5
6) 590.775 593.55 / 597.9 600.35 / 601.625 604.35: 0.00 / 40.2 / 38.7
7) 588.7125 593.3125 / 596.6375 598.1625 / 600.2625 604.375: -0.01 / 39.6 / 38.8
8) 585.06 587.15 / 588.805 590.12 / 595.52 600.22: 0.04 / 40.3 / 39.4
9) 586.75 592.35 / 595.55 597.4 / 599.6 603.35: -0.02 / 39.7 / 38.7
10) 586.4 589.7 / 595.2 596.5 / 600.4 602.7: -0.02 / 39.7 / 38.6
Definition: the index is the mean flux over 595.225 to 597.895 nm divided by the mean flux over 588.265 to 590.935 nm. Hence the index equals 1.0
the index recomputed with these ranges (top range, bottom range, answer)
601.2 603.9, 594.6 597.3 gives 0.98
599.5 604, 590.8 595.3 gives 0.97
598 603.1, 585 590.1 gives 0.97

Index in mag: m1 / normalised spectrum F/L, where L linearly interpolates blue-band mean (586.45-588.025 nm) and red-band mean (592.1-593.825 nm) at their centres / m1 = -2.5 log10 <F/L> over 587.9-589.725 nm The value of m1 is 0.034 mag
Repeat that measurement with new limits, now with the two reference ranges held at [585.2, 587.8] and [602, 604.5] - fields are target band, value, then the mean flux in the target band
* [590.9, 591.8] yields -0.01 mag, 40.4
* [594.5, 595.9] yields 0.01 mag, 39.3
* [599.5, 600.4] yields 0.01 mag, 38.9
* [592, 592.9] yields 0.00 mag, 39.8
